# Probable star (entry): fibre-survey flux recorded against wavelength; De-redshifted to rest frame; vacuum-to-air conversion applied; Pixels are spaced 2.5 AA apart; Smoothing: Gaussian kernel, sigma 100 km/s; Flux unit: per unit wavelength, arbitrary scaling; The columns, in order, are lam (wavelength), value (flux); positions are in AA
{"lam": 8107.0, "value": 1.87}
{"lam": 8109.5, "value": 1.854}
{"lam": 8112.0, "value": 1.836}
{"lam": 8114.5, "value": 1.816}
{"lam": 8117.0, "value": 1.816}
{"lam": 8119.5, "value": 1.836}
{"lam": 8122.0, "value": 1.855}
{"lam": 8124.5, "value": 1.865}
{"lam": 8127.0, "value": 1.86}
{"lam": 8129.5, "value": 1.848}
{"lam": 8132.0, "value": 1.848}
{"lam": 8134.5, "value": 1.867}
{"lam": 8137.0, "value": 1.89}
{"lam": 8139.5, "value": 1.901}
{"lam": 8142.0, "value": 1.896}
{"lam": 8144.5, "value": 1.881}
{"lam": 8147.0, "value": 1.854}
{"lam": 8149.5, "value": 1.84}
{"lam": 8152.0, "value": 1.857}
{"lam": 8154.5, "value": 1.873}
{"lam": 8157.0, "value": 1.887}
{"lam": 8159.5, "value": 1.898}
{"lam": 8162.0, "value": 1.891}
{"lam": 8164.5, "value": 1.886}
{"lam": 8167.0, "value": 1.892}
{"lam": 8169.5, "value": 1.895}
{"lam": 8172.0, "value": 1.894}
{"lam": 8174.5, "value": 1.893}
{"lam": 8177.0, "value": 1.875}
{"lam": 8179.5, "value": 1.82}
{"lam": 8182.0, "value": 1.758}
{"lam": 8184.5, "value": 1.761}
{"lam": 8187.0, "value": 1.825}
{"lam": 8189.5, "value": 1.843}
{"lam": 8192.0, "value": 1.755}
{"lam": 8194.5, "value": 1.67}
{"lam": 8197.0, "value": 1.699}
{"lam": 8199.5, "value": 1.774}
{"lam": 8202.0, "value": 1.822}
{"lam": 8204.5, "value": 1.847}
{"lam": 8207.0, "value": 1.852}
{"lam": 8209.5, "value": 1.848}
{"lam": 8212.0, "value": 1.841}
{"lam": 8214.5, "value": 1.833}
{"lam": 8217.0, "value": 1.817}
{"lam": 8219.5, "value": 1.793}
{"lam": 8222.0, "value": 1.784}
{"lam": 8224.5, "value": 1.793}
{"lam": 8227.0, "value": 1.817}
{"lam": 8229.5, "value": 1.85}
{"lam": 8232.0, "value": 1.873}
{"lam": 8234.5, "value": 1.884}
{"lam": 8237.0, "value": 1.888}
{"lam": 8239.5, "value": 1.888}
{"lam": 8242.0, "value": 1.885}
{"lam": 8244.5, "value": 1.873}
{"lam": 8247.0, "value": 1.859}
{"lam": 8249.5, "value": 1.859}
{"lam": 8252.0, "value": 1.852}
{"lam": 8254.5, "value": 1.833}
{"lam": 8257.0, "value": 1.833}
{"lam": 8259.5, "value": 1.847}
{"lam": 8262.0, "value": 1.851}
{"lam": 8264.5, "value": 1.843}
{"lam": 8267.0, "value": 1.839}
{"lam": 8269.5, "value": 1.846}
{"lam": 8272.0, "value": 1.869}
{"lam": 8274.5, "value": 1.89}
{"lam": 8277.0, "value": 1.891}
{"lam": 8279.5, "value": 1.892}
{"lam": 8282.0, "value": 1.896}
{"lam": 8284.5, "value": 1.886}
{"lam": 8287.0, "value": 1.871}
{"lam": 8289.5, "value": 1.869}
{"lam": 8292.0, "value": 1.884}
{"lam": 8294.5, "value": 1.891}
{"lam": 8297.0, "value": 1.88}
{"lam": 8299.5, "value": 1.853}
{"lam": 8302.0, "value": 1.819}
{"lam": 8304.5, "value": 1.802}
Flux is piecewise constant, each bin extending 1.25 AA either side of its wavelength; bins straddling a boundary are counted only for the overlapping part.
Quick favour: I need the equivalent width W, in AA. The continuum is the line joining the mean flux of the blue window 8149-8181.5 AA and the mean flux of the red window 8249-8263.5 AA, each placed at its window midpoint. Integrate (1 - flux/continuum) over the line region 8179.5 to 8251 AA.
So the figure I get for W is 1.4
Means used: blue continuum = 1.88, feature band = 1.82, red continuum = 1.85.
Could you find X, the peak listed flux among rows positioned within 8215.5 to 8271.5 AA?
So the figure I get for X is 1.888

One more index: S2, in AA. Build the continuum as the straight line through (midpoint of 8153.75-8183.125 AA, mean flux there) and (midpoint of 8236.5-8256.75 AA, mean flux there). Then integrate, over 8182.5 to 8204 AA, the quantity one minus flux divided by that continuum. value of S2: 1.1 AA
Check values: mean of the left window 1.87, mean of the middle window 1.77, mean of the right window 1.86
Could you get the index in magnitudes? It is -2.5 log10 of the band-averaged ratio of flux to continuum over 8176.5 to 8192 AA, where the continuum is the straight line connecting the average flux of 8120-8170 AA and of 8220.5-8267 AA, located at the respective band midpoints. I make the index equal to 0.03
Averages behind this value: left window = 1.87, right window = 1.85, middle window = 1.81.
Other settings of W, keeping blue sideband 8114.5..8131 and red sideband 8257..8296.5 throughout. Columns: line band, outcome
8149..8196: 0.3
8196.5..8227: 0.8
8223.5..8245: 0.0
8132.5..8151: -0.3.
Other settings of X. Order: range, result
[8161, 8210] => 1.895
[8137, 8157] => 1.901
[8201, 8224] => 1.852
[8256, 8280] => 1.892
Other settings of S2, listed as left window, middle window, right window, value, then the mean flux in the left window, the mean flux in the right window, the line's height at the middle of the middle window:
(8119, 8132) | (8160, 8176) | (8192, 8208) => -0.74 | 1.85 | 1.77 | 1.81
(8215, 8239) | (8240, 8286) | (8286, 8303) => -0.29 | 1.83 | 1.87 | 1.85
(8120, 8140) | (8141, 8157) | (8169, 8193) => -0.14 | 1.86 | 1.83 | 1.85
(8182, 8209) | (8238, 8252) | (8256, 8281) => -0.27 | 1.79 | 1.86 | 1.84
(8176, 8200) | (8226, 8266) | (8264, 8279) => -0.44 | 1.78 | 1.87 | 1.84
